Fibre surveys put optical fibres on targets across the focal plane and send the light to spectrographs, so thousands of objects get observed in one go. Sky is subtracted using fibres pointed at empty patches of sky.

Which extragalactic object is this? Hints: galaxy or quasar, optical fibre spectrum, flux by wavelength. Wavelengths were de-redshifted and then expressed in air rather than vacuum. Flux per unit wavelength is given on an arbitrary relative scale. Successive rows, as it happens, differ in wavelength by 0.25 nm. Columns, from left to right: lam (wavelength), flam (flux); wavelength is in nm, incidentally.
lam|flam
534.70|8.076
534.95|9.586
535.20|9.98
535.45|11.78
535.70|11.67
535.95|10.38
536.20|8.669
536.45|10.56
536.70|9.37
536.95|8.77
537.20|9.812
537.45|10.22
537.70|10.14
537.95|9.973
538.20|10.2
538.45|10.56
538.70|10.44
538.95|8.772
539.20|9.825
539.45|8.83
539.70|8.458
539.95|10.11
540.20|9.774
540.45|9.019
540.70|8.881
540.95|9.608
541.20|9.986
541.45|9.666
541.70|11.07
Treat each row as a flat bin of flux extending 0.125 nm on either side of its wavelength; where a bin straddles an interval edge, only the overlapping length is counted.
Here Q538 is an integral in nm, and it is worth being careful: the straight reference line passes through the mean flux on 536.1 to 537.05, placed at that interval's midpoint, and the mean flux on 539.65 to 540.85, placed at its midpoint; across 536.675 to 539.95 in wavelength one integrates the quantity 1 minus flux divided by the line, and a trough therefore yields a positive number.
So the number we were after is -0.115 nm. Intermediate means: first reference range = 9.38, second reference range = 9.31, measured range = 9.67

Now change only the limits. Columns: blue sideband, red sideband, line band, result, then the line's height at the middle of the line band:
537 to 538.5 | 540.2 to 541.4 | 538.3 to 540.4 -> 0.03 nm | 9.73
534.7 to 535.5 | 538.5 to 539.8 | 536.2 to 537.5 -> 0.01 nm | 9.69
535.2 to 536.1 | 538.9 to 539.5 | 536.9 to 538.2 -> 0.02 nm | 10.1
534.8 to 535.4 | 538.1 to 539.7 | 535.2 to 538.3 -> -0.09 nm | 9.83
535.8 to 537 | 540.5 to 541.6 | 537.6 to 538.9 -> -0.08 nm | 9.6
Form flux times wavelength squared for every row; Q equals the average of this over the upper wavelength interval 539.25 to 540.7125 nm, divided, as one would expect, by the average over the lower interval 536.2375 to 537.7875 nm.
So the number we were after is 1.0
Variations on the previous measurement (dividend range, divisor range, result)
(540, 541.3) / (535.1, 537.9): 0.95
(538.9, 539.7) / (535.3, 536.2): 0.84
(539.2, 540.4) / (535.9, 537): 0.99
